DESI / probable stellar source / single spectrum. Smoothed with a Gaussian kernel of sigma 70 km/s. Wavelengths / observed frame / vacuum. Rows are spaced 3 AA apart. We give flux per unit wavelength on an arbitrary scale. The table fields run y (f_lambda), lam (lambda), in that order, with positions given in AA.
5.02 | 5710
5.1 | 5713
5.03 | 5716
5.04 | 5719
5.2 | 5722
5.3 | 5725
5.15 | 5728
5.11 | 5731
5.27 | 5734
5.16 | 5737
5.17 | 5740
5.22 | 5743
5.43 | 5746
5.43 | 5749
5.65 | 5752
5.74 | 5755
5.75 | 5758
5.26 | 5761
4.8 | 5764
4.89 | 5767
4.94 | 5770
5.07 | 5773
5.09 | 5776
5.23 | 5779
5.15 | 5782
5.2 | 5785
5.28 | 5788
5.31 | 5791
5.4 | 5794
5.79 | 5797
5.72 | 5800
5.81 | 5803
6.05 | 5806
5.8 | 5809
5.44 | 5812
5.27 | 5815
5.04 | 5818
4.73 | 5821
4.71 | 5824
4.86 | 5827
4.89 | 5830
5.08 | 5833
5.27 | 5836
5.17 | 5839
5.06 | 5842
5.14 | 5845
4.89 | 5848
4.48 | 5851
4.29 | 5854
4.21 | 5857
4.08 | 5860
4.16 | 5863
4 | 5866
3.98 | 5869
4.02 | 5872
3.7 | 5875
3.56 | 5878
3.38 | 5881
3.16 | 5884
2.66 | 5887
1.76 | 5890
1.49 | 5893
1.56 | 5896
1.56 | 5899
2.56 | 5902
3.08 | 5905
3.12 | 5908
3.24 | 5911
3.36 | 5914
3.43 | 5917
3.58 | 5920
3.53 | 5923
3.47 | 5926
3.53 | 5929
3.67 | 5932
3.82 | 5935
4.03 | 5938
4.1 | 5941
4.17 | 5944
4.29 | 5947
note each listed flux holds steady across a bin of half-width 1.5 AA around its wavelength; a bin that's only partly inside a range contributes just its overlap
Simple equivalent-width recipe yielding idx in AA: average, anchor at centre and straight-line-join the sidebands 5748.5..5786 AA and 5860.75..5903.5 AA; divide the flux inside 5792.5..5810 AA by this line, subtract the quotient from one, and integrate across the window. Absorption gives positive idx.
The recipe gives -4.6 AA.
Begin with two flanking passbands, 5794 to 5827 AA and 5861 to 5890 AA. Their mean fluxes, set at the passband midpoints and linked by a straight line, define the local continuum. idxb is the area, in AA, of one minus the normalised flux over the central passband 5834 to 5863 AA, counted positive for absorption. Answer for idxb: -2.60 AA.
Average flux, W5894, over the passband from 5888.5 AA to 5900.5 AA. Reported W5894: 1.59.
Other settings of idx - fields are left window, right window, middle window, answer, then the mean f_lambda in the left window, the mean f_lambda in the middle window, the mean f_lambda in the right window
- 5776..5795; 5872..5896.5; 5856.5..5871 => -3.4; 5.24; 4.08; 2.79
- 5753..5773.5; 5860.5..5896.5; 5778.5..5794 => -1.4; 5.22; 5.25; 3.19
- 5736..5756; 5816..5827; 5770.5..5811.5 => -3.0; 5.4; 5.44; 4.85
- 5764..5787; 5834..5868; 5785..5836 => -4.8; 5.07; 5.32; 4.61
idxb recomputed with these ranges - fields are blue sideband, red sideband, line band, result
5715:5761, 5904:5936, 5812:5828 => -1.8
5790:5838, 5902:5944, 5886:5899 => 7.2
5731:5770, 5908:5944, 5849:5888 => 3.0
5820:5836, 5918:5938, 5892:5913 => 8.1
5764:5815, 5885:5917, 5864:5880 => -3.0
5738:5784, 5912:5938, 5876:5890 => 3.3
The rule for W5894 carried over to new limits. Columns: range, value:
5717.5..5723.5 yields 5.12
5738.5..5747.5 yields 5.27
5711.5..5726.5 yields 5.13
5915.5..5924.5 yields 3.51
